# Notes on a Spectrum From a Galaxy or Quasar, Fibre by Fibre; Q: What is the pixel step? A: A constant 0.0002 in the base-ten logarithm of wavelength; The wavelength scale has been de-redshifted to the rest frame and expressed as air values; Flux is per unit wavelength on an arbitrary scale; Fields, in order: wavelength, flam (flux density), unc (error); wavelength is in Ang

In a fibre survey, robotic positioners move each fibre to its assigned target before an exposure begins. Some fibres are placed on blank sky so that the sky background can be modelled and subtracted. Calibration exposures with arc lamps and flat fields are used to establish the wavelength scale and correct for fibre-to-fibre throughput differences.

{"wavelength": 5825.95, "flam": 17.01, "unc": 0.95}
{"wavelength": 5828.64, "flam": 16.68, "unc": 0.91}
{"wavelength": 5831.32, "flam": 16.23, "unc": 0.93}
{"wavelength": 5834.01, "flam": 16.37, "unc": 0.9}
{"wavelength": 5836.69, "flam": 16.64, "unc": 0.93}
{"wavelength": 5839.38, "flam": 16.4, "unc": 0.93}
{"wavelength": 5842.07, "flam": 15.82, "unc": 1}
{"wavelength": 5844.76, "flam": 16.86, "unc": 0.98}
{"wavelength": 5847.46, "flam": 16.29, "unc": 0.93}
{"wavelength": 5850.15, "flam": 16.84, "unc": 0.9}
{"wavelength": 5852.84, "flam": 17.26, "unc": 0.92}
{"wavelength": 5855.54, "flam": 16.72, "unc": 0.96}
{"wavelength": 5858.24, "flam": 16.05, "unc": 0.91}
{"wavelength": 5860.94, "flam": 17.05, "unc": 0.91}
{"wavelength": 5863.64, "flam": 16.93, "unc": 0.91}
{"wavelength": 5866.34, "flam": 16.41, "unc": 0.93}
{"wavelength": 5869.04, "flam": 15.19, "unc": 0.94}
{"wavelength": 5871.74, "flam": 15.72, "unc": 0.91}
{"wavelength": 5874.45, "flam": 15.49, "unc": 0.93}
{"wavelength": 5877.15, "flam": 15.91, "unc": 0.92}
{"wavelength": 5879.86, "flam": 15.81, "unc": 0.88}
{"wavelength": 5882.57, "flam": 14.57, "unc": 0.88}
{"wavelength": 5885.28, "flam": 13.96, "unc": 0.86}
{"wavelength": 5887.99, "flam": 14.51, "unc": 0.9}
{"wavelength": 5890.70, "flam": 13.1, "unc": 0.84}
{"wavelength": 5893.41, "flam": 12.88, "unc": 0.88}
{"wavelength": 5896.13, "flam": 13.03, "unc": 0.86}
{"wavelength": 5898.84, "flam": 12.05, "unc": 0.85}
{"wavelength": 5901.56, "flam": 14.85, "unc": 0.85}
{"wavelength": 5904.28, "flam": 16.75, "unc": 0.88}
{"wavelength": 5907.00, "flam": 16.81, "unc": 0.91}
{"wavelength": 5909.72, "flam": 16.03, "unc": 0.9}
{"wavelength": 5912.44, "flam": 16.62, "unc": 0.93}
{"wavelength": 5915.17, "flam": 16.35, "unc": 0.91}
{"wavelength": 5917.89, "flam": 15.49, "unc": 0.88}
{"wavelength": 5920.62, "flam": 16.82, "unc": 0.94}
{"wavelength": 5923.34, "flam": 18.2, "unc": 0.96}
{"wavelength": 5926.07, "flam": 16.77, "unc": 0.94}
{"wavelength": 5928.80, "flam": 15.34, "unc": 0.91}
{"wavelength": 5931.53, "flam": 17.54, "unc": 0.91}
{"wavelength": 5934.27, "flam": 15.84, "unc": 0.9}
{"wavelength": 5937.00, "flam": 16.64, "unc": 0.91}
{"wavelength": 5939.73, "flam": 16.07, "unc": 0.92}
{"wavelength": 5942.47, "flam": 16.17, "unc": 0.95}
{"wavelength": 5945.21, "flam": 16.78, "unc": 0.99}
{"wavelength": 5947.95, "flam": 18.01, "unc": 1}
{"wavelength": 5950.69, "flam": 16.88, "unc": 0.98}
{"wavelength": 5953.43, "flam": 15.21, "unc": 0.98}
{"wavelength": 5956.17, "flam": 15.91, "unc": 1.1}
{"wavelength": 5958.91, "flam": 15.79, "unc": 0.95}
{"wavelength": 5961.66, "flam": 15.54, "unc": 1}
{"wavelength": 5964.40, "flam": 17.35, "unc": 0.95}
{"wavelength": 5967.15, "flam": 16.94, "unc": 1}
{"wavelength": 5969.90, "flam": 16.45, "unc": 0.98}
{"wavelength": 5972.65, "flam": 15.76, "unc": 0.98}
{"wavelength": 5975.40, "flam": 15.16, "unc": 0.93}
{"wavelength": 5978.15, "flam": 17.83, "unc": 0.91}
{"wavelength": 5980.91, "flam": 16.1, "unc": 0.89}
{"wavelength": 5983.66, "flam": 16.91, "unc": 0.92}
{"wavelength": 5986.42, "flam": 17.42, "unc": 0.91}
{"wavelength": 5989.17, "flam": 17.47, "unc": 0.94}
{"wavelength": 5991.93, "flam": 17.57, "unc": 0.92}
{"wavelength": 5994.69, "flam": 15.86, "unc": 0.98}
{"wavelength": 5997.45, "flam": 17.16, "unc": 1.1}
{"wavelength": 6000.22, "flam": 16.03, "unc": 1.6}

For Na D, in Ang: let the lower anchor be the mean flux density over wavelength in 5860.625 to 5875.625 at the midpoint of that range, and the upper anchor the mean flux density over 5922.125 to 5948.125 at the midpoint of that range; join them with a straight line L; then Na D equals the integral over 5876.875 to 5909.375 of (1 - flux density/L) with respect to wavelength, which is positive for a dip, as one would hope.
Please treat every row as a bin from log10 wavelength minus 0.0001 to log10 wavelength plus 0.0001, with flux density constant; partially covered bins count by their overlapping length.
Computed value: 3.5 Ang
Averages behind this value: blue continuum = 16.1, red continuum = 16.7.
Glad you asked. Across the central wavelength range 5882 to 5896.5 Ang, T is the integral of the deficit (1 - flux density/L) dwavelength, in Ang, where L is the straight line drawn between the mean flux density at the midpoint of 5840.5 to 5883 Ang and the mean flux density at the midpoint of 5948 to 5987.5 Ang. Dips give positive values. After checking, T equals 2.3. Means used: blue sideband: 16.2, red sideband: 16.4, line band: 13.7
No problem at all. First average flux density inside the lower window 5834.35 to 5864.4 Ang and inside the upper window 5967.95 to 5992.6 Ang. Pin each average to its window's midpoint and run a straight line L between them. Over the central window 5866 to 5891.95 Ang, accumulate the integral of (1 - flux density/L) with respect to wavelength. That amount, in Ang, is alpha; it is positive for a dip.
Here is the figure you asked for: 2.5 Ang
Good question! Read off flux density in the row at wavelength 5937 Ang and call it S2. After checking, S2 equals 16.64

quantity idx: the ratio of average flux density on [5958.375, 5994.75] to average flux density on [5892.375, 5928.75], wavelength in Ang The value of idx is 1.1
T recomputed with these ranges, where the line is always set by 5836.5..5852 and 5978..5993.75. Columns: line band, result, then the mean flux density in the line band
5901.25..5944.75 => 1.1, 16.4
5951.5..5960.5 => 0.7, 15.7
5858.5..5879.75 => 0.7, 16.1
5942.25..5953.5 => 0.1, 16.8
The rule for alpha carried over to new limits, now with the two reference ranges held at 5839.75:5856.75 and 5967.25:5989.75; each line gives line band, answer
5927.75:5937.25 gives 0.2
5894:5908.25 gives 1.7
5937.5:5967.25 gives 0.4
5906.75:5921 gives 0.3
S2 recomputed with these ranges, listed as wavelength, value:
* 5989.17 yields 17.47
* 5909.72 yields 16.03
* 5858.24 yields 16.05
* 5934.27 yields 15.84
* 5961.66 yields 15.54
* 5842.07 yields 15.82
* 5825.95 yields 17.01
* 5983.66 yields 16.91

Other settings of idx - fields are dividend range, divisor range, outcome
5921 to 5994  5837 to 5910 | 1.07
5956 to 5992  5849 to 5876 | 1.01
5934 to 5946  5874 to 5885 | 1.07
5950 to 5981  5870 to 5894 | 1.10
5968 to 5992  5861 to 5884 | 1.06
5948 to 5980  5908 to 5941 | 0.99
